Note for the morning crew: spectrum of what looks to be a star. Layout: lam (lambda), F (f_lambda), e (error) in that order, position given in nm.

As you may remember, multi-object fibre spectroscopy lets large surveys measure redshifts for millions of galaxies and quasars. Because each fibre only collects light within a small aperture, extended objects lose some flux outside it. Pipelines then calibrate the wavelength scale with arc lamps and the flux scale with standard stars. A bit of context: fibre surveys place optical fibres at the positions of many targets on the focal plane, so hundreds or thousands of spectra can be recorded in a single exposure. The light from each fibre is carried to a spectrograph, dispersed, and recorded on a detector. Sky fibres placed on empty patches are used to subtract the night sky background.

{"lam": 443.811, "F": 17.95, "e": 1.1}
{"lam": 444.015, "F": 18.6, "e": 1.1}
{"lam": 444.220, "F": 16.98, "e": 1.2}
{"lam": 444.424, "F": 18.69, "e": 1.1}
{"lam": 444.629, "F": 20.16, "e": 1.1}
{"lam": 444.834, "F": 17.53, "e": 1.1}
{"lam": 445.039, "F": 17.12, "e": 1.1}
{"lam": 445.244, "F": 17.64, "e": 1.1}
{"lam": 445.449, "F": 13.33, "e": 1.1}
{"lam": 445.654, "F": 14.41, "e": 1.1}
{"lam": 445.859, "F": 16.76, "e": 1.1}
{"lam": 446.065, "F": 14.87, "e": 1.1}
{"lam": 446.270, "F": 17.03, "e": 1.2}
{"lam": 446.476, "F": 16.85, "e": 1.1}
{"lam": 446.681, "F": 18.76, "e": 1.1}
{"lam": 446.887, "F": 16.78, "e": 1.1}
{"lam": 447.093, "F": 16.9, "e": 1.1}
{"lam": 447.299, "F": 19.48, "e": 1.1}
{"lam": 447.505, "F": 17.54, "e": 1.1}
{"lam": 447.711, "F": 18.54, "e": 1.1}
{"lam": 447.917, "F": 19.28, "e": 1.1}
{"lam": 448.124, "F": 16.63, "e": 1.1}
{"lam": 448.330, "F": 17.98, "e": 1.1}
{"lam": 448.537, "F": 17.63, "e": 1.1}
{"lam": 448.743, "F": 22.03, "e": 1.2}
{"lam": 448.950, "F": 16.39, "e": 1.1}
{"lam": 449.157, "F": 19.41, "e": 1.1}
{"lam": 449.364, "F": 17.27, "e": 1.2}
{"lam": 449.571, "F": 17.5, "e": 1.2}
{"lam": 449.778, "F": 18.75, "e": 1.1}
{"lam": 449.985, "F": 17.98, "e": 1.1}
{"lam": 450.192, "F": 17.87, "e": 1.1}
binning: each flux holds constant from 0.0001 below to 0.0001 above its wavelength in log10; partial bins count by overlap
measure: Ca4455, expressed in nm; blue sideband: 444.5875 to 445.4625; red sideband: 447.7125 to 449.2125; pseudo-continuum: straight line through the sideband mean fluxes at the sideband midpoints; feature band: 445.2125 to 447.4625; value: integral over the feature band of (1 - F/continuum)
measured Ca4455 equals 0.15 nm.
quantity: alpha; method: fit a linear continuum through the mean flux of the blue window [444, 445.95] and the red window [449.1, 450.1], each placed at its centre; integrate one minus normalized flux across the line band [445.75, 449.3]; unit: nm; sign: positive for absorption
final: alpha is -0.03 nm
